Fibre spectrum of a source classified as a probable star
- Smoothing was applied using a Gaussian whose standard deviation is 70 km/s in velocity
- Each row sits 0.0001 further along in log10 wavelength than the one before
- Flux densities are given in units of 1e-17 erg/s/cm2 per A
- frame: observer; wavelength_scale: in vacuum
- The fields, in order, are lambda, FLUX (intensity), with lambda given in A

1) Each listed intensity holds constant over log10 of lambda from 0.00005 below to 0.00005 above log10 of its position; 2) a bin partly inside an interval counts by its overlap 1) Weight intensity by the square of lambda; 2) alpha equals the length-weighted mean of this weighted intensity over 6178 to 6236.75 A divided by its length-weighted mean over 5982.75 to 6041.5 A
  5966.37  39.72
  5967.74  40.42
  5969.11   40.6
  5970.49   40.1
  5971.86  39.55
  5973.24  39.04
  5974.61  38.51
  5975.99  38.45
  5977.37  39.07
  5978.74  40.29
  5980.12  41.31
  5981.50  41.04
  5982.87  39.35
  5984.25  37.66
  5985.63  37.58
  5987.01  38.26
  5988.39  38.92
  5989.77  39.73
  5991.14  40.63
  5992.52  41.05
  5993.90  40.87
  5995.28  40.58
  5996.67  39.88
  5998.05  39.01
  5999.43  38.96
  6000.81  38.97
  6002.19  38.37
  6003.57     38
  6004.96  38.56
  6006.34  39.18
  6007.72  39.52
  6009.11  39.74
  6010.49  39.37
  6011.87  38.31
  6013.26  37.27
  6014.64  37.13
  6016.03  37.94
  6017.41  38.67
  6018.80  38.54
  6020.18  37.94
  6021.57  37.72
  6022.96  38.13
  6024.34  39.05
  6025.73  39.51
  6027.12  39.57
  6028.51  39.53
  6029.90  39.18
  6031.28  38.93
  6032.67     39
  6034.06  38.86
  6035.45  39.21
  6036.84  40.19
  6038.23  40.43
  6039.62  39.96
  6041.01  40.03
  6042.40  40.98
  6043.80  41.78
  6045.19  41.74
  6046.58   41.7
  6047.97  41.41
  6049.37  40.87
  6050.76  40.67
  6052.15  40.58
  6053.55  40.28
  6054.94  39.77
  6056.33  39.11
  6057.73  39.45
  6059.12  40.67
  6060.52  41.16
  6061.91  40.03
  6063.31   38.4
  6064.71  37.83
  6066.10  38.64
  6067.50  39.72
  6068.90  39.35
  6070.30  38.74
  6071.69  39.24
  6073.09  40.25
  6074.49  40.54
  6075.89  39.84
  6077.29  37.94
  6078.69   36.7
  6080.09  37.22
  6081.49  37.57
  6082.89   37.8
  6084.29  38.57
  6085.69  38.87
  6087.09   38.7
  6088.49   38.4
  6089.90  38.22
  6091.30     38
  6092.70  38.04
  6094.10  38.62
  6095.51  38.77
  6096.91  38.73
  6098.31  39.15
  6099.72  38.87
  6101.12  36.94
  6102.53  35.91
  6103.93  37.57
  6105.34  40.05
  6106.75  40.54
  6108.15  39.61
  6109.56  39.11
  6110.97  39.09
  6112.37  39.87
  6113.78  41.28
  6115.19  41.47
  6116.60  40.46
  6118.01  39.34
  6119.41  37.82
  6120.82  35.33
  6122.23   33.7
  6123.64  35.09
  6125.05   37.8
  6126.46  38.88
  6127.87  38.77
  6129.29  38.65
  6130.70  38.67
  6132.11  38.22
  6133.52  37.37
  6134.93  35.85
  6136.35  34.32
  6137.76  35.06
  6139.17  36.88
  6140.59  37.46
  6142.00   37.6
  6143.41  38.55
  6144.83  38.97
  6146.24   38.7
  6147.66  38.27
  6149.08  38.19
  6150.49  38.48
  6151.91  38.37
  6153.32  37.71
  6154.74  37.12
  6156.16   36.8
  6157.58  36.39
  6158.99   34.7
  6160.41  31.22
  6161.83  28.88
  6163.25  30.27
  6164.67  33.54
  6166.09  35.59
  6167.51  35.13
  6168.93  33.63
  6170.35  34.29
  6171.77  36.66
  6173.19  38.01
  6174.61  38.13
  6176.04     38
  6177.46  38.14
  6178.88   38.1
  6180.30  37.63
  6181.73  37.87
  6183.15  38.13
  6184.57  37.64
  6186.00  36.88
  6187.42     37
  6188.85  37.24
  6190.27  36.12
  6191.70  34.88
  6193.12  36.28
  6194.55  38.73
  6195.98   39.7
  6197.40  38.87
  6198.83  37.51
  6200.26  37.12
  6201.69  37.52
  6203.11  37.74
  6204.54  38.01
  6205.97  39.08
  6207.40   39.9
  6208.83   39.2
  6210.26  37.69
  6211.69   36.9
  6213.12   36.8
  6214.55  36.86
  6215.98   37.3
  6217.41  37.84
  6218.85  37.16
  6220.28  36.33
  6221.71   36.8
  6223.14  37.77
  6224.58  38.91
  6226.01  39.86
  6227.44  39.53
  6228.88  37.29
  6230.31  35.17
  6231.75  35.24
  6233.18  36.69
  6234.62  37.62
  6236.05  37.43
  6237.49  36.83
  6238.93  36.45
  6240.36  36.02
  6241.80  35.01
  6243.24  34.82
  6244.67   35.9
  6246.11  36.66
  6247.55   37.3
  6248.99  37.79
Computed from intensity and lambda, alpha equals 1.03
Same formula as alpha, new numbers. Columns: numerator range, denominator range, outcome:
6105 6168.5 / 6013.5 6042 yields 0.99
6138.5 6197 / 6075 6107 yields 0.98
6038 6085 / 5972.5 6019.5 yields 1.04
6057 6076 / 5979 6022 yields 1.03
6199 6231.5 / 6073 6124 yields 1.02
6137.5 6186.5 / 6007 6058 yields 0.96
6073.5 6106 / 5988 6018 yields 1.01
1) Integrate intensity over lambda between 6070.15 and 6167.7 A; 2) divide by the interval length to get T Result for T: 37.6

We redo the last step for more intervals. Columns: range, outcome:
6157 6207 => 36.4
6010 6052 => 39.5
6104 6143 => 38.1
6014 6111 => 39.2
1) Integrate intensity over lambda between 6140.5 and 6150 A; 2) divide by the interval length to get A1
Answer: 38.3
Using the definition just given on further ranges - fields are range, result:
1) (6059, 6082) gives 39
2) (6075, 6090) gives 38.2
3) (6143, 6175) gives 35.9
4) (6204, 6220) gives 37.8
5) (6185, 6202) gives 37.3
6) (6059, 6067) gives 39.4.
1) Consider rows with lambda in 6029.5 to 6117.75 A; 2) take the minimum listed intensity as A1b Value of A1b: 35.91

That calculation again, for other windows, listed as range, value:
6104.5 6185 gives 28.88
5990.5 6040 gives 37.13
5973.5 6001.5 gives 37.58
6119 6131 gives 33.7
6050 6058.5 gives 39.11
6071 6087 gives 36.7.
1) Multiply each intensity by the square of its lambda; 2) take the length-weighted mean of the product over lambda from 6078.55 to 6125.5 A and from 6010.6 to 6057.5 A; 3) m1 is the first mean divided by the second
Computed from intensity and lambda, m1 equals 0.99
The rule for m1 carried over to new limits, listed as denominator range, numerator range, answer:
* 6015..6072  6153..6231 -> 0.98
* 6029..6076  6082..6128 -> 0.98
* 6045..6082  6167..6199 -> 0.98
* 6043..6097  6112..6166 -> 0.96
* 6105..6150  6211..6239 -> 1.01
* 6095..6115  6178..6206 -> 0.99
